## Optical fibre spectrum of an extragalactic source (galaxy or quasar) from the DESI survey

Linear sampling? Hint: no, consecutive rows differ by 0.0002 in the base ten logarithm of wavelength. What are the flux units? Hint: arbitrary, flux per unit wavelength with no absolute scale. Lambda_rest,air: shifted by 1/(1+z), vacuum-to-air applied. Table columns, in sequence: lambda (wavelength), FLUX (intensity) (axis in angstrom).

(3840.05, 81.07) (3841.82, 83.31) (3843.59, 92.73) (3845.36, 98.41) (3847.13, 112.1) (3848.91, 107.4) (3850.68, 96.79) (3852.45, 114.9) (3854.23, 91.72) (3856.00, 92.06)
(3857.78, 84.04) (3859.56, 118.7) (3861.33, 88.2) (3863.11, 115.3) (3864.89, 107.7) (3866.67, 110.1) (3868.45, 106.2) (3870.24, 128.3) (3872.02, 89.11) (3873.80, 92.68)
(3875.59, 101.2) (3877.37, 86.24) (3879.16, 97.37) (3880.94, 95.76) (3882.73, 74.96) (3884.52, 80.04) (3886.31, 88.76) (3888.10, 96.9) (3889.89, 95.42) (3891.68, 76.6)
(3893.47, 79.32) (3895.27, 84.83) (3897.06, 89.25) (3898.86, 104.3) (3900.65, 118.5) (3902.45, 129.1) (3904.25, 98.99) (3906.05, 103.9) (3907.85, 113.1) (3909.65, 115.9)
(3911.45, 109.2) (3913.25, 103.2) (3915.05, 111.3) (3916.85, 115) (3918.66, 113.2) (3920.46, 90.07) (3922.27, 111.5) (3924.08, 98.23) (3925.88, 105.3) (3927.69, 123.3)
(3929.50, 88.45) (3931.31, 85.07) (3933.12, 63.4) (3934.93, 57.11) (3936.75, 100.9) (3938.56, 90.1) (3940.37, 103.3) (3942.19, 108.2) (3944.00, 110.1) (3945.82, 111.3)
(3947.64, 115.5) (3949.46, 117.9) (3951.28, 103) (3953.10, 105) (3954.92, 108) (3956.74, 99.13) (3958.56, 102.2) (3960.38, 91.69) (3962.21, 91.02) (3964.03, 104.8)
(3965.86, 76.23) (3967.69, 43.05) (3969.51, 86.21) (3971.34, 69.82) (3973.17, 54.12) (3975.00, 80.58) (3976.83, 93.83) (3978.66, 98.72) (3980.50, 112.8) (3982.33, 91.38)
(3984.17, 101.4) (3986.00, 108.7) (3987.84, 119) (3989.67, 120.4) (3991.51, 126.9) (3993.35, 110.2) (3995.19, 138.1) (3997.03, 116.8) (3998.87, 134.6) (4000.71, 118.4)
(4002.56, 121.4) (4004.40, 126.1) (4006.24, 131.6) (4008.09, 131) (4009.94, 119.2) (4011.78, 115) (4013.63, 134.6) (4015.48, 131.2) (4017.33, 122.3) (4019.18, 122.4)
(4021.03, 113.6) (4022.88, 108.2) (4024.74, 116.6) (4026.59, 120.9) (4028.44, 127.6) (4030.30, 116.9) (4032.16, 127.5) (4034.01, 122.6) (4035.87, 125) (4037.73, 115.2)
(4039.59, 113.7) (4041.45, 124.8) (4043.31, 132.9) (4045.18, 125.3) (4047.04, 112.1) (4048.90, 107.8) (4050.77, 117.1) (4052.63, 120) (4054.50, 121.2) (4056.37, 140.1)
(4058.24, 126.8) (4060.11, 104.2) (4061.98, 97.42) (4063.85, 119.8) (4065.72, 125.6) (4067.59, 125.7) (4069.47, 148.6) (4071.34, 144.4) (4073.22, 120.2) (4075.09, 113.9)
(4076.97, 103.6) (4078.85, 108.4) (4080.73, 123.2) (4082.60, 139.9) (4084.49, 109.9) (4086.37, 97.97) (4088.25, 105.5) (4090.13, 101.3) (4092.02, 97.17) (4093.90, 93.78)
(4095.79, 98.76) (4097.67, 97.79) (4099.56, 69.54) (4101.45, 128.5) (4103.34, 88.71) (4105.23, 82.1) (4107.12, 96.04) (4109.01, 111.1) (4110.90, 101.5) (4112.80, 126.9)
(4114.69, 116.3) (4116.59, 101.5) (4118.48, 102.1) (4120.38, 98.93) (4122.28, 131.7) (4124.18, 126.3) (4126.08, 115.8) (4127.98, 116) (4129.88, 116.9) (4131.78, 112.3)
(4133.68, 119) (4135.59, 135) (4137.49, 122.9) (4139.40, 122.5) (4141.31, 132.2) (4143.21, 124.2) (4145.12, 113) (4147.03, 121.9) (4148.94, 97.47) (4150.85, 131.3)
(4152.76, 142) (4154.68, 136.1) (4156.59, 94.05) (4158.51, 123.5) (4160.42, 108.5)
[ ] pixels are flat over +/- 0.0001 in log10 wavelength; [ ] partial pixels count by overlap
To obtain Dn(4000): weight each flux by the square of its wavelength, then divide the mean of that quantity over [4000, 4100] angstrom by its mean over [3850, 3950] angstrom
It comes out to 1.27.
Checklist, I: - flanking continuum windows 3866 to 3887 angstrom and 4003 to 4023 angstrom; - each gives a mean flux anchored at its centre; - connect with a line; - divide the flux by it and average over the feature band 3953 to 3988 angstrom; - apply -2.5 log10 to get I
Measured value 0.25 mag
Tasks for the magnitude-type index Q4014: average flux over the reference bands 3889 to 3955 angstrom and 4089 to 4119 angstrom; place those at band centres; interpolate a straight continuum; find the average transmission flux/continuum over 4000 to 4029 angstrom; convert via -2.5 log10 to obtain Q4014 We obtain -0.21 mag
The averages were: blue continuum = 101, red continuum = 101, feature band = 122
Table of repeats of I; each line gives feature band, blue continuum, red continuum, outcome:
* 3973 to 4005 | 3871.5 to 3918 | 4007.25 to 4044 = 0.05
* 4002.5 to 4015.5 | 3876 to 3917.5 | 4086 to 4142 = -0.21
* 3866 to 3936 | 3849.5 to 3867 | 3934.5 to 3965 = 0.04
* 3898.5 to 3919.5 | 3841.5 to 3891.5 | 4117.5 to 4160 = -0.10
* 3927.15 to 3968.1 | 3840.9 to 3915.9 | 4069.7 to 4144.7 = 0.08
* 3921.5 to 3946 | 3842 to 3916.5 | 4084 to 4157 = 0.07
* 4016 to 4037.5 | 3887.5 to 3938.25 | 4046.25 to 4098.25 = -0.09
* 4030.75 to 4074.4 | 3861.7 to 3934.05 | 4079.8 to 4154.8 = -0.13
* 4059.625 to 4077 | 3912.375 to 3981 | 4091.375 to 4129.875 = -0.18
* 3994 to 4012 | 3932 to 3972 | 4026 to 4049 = -0.14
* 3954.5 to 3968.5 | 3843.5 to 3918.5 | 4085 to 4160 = 0.17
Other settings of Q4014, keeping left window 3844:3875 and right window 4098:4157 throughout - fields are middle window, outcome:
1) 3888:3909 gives 0.05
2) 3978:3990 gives 0.01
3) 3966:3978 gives 0.43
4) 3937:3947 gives 0.02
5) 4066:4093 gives -0.05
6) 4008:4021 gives -0.14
